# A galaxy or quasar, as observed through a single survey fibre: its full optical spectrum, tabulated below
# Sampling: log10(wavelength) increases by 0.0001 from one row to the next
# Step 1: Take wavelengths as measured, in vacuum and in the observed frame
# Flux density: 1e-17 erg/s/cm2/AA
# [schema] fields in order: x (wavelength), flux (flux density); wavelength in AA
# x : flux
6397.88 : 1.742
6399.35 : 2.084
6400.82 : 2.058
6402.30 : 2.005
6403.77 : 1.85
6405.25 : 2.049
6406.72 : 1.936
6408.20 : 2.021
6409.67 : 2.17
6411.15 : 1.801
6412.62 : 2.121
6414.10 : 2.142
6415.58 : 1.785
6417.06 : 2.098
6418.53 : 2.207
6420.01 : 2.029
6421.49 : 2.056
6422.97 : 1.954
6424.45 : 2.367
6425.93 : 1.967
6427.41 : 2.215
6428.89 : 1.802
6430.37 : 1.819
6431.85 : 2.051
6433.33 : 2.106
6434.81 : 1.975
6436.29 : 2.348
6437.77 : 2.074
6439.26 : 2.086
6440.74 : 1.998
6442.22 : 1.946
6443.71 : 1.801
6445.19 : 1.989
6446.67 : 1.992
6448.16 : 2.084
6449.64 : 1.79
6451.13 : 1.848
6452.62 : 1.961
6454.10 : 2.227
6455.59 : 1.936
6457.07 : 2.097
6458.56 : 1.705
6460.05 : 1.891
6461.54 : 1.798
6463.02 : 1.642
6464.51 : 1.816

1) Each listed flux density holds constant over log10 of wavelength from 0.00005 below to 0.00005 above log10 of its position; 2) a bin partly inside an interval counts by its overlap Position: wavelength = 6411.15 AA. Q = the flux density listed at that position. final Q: 1.801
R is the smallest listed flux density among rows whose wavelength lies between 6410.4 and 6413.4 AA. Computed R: 1.801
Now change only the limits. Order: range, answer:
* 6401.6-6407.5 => 1.85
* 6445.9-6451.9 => 1.79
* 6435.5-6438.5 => 2.074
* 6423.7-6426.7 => 1.967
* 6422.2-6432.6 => 1.802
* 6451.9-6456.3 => 1.936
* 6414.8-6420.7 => 1.785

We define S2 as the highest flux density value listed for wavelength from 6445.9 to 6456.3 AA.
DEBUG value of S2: 2.227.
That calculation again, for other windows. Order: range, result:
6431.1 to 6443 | 2.348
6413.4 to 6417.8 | 2.142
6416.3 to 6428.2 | 2.367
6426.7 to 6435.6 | 2.215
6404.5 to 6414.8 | 2.17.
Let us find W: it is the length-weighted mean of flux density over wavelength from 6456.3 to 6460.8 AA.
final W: 1.9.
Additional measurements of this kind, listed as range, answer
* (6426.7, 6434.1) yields 2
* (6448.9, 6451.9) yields 1.82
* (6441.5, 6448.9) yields 1.96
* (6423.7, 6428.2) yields 2.18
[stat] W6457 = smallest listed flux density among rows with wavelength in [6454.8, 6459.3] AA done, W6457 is 1.705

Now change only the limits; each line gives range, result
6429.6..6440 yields 1.819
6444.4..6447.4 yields 1.989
